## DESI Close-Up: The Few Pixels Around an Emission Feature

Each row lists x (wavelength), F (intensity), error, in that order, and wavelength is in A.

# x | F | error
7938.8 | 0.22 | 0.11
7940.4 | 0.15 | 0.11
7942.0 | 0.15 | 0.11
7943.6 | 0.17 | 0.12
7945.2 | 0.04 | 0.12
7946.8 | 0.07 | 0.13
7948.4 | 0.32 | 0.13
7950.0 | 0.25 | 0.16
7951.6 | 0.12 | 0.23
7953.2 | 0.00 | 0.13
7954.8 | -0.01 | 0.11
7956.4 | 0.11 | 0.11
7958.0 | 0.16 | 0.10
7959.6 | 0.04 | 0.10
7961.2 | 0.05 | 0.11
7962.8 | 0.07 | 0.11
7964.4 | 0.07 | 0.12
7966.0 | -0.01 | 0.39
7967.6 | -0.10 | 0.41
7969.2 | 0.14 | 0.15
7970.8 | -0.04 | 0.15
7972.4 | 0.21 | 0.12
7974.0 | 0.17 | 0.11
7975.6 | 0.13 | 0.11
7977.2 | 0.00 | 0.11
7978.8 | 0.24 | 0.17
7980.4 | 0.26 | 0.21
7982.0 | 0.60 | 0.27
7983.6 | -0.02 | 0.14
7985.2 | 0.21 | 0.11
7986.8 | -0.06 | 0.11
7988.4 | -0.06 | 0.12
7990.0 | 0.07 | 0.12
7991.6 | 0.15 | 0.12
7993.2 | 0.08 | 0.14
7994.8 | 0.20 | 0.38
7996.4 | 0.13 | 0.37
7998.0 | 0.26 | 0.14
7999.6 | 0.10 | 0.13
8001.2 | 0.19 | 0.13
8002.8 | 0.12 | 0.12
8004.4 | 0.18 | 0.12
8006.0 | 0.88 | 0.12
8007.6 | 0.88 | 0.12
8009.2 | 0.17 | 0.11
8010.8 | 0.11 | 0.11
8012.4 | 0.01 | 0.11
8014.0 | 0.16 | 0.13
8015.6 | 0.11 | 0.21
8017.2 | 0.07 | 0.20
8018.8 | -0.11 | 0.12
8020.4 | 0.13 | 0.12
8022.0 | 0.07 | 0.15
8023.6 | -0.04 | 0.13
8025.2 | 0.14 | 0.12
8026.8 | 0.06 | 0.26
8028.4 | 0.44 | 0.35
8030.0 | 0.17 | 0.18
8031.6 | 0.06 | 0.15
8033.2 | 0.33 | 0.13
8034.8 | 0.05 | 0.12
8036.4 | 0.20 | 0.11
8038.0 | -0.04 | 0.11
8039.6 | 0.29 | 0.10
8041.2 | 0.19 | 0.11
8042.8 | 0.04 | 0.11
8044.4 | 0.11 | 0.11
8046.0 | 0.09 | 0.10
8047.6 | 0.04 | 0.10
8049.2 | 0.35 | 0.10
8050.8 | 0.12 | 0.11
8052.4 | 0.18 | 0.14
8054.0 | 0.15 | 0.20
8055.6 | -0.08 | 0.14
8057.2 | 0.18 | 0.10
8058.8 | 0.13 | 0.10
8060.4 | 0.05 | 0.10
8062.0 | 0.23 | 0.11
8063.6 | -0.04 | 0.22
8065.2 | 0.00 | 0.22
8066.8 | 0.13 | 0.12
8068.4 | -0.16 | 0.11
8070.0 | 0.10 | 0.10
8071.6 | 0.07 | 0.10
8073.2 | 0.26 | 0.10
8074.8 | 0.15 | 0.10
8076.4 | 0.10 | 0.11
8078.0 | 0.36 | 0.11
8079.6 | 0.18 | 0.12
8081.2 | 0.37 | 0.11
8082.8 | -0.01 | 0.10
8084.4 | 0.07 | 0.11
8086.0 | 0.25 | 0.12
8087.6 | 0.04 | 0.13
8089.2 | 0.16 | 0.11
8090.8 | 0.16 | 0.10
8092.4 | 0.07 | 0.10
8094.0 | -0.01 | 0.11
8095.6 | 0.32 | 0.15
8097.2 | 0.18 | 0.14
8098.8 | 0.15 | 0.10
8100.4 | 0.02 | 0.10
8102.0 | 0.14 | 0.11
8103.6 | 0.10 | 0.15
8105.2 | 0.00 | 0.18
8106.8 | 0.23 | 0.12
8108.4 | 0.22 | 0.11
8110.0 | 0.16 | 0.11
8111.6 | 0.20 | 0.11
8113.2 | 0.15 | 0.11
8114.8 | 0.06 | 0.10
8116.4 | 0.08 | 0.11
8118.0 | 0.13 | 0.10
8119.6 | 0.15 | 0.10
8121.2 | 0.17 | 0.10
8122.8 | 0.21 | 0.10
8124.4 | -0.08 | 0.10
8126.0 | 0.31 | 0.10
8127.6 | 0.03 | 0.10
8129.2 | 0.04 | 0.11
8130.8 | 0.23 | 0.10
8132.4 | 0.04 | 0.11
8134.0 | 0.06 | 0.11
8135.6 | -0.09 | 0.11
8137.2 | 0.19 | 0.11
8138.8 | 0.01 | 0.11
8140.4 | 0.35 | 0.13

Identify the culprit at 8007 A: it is Halpha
